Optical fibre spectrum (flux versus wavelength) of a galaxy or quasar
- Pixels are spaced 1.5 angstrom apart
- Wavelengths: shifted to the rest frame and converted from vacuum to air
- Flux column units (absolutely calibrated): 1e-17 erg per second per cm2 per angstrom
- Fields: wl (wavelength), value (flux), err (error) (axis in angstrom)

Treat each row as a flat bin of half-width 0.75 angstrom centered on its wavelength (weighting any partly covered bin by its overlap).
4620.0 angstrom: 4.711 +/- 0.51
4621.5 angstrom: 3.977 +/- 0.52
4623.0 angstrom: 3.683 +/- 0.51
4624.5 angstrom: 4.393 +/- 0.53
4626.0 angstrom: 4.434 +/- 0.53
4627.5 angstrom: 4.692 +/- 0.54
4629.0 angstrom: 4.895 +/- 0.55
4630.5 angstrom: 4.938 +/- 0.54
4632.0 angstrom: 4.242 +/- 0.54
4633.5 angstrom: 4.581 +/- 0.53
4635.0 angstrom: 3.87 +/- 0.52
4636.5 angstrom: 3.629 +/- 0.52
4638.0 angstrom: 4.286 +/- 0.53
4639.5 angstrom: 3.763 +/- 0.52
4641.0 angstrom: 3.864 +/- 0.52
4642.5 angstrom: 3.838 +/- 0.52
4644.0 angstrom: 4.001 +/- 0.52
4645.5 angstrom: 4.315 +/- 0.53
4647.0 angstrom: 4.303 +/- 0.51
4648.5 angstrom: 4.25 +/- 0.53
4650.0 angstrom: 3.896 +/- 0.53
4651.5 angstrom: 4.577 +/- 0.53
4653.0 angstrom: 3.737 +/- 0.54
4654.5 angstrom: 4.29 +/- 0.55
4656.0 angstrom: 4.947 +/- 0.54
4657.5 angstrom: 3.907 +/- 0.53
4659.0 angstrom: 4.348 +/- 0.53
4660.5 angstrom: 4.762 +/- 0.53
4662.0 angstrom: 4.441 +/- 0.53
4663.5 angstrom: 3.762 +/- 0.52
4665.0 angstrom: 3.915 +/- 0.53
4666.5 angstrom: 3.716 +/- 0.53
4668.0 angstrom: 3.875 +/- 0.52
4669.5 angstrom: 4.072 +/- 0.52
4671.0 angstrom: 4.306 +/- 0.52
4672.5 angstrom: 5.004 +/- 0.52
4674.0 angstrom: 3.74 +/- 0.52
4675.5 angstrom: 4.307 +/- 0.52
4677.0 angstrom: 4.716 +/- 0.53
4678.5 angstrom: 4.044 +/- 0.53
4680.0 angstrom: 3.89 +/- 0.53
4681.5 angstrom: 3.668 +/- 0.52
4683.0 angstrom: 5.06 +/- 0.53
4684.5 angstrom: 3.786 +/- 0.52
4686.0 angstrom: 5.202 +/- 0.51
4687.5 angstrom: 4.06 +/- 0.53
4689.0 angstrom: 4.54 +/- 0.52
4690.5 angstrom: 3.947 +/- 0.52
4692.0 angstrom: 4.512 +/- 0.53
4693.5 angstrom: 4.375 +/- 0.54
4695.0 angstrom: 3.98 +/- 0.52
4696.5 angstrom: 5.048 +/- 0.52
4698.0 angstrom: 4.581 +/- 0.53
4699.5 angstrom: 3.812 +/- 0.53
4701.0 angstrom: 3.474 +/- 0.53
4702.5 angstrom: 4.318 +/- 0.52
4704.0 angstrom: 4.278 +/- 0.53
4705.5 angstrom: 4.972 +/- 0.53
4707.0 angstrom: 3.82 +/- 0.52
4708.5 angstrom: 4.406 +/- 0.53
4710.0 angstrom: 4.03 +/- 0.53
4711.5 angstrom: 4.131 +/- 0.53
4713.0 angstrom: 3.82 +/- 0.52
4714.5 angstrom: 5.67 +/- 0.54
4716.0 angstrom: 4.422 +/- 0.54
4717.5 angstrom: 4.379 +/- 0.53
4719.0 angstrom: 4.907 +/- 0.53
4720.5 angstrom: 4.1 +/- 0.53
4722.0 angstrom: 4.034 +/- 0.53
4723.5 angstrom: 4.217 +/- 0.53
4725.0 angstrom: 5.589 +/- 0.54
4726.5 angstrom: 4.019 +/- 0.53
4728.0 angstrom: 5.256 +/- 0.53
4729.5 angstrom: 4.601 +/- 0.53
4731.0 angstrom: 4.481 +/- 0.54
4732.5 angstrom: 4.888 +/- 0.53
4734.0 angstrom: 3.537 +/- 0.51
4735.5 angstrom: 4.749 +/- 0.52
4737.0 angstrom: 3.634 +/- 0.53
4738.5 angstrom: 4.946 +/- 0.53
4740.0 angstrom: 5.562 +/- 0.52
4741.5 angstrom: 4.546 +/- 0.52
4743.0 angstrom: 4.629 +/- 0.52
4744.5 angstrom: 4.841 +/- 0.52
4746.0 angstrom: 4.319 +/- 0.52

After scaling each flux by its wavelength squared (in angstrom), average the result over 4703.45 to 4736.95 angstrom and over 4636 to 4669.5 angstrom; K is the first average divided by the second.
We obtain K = 1.11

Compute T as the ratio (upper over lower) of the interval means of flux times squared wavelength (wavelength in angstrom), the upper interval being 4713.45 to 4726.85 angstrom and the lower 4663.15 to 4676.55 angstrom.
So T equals 1.1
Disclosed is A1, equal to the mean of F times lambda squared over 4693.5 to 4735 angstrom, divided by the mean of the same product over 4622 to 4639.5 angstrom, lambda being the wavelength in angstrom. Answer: 1.06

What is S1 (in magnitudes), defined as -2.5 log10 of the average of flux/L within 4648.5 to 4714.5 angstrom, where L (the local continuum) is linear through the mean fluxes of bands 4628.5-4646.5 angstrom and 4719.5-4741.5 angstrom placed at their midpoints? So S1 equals 0.03 mag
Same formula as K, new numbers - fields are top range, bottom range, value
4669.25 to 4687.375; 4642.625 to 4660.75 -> 1.03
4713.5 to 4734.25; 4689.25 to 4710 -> 1.09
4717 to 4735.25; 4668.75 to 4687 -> 1.07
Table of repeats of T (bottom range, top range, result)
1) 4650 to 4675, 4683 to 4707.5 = 1.04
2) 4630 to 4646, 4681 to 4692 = 1.08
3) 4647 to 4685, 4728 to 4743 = 1.12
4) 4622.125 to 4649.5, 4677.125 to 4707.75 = 1.04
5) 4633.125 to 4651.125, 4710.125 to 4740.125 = 1.16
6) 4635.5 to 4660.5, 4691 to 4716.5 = 1.07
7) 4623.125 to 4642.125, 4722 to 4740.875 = 1.12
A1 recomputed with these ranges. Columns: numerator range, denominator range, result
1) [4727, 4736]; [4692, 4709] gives 1.08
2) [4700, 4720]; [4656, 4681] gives 1.06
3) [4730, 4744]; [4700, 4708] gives 1.11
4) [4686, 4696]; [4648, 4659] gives 1.04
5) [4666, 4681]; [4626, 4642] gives 0.99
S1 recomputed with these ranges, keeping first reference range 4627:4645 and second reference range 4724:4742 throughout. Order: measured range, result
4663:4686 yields 0.056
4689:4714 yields 0.065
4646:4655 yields 0.026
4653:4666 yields 0.016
